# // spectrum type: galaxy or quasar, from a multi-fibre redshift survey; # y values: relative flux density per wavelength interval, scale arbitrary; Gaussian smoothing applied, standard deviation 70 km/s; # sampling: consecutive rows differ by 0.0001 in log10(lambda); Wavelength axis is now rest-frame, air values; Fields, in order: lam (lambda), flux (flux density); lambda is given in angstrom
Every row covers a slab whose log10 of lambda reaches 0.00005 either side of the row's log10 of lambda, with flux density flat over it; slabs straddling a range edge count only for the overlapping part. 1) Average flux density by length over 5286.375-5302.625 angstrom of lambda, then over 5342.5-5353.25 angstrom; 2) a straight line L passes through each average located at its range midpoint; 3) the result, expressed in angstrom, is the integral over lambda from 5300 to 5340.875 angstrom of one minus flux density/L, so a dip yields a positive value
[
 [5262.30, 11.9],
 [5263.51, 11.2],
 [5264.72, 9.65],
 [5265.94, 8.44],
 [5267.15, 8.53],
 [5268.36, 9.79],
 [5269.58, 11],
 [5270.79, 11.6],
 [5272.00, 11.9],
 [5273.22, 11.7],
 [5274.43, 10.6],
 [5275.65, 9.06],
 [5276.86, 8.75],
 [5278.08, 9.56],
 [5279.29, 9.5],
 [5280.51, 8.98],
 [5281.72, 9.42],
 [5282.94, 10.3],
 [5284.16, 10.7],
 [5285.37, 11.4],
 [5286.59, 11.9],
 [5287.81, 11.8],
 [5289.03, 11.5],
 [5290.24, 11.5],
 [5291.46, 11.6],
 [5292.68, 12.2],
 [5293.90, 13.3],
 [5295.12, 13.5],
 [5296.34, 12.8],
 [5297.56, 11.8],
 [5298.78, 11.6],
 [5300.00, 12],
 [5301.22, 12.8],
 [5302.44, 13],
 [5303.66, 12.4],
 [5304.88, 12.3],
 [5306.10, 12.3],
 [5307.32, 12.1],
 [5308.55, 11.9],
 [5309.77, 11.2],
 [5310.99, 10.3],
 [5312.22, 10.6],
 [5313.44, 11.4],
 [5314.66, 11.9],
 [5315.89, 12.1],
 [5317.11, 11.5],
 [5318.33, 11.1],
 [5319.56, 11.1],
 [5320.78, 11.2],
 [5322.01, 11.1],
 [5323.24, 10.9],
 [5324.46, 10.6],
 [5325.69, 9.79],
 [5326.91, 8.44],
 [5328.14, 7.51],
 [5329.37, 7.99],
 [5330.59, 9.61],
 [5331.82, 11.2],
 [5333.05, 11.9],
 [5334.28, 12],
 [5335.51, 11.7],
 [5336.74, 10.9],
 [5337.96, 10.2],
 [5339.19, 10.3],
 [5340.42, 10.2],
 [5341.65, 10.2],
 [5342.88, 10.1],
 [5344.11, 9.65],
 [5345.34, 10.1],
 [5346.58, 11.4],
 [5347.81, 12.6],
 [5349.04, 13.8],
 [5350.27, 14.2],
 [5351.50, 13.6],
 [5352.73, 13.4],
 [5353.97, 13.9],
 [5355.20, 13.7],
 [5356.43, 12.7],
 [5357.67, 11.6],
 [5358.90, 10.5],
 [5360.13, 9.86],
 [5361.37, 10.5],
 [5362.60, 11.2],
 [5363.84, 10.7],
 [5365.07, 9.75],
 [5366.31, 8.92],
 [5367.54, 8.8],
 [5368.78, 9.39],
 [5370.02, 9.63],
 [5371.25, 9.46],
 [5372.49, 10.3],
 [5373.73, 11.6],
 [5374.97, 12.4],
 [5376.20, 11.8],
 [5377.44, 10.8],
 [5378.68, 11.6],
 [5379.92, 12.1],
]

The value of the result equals 3.8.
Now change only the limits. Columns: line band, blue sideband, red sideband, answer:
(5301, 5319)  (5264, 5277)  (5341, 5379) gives -1.9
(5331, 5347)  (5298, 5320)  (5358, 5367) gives 0.3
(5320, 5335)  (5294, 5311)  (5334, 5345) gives 1.2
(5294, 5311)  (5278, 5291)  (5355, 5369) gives -2.6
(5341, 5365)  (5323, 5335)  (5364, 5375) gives -4.3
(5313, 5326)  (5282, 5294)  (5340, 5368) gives 0.3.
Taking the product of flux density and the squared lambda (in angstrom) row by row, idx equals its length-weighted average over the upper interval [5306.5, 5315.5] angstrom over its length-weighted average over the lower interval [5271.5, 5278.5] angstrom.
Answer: 1.1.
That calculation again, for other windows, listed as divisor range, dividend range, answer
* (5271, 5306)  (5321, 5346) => 0.91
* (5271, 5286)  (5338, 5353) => 1.16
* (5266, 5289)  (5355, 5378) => 1.07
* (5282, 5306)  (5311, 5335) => 0.90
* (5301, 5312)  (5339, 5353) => 0.99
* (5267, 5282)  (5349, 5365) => 1.24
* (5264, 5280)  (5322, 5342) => 1.05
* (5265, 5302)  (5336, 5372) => 1.04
